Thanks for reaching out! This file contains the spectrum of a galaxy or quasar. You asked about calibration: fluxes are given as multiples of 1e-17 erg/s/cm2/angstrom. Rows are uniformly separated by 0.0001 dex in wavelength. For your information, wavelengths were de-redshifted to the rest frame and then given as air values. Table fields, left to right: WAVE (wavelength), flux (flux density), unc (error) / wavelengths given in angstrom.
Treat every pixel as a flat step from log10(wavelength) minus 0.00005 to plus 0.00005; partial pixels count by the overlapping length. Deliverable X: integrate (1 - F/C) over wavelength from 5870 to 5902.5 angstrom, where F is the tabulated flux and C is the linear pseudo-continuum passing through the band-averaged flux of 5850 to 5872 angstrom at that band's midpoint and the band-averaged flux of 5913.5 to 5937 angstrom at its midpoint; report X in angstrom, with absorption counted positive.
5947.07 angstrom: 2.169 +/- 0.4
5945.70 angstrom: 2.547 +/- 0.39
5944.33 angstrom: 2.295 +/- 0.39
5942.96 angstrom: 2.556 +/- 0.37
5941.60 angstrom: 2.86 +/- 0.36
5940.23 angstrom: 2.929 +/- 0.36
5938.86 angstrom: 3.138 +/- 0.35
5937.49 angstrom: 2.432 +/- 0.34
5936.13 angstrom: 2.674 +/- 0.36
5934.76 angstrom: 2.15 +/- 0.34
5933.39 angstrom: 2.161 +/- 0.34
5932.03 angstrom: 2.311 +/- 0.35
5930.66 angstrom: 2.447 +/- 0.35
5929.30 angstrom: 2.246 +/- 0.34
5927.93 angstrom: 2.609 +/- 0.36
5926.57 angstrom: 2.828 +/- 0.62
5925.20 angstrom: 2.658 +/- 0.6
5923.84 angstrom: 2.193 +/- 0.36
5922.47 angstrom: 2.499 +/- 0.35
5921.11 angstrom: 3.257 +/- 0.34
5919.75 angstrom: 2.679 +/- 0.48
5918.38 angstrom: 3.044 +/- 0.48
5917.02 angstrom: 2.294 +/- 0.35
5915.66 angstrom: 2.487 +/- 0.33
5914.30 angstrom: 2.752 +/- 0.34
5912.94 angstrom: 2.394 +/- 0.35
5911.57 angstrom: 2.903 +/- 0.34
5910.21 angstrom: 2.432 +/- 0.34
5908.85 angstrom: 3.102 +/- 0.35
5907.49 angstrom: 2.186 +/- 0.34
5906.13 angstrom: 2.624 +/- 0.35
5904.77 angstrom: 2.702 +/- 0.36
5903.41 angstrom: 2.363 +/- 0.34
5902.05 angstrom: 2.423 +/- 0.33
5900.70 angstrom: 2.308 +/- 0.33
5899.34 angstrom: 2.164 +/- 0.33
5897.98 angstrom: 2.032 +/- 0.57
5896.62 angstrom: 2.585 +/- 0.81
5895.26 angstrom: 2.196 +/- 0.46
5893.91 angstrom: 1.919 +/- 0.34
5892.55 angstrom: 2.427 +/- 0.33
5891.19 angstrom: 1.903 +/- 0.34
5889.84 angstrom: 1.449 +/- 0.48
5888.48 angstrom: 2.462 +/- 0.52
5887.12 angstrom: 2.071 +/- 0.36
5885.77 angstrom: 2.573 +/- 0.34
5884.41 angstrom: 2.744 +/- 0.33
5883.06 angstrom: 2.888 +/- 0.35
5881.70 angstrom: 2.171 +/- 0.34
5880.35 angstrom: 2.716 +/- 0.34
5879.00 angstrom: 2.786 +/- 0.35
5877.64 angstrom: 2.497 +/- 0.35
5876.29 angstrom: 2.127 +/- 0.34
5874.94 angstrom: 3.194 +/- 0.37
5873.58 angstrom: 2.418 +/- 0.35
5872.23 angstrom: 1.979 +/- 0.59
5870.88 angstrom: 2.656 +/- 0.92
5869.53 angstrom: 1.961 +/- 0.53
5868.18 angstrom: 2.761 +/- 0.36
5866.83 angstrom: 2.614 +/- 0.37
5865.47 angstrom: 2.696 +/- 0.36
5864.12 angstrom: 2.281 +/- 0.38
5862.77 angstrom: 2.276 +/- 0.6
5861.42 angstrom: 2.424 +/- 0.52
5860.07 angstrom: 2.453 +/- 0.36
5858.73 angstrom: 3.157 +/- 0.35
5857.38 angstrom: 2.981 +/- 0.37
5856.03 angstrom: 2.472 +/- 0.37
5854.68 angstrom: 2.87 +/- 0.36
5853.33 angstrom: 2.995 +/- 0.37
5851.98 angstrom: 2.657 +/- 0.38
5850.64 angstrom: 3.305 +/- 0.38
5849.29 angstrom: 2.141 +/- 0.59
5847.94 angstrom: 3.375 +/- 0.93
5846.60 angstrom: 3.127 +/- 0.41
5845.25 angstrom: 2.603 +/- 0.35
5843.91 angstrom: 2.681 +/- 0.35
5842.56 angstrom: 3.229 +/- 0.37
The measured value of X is 3.1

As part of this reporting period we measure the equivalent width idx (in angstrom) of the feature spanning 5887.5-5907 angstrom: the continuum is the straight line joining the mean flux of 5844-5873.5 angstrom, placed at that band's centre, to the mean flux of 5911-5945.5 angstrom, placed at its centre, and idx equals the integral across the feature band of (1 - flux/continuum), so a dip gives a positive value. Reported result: 2.7 angstrom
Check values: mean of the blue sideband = 2.65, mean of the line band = 2.25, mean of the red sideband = 2.59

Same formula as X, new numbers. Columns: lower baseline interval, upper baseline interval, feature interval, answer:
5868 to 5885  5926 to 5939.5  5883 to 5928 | 0.7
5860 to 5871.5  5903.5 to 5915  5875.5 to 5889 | 0.0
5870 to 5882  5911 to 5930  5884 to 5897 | 1.7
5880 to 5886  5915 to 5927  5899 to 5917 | 0.8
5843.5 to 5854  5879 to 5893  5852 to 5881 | 0.4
